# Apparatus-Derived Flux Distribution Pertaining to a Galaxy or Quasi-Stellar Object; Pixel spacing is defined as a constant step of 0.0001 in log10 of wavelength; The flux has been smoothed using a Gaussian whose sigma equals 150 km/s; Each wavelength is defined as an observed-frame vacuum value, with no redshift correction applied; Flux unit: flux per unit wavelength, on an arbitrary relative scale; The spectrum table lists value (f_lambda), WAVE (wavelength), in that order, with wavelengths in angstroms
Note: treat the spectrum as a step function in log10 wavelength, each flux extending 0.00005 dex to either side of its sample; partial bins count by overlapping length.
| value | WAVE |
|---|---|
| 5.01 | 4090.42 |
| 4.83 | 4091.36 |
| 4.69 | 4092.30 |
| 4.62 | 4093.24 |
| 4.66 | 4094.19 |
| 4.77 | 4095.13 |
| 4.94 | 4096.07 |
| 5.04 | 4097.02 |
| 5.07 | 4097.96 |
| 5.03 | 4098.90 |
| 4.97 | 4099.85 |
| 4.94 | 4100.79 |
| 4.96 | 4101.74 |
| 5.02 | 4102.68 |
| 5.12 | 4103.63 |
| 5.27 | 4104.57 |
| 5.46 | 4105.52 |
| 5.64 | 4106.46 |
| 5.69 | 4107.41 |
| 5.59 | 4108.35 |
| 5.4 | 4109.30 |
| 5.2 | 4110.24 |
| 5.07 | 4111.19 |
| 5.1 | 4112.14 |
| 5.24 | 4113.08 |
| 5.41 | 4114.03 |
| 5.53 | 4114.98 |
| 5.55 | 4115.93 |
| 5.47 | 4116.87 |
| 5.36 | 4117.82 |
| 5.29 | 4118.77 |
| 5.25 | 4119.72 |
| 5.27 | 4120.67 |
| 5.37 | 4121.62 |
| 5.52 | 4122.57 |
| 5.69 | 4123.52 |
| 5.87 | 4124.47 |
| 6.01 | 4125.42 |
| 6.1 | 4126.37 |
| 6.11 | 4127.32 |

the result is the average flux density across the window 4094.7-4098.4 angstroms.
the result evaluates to 4.96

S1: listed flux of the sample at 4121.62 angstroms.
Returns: 5.37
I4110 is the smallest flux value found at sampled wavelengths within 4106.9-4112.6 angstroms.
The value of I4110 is 5.07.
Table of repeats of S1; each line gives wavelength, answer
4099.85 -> 4.97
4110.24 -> 5.2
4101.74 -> 4.96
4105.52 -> 5.46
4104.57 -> 5.27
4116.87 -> 5.47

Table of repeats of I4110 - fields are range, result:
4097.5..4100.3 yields 4.97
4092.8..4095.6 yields 4.62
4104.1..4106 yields 5.27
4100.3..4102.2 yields 4.94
